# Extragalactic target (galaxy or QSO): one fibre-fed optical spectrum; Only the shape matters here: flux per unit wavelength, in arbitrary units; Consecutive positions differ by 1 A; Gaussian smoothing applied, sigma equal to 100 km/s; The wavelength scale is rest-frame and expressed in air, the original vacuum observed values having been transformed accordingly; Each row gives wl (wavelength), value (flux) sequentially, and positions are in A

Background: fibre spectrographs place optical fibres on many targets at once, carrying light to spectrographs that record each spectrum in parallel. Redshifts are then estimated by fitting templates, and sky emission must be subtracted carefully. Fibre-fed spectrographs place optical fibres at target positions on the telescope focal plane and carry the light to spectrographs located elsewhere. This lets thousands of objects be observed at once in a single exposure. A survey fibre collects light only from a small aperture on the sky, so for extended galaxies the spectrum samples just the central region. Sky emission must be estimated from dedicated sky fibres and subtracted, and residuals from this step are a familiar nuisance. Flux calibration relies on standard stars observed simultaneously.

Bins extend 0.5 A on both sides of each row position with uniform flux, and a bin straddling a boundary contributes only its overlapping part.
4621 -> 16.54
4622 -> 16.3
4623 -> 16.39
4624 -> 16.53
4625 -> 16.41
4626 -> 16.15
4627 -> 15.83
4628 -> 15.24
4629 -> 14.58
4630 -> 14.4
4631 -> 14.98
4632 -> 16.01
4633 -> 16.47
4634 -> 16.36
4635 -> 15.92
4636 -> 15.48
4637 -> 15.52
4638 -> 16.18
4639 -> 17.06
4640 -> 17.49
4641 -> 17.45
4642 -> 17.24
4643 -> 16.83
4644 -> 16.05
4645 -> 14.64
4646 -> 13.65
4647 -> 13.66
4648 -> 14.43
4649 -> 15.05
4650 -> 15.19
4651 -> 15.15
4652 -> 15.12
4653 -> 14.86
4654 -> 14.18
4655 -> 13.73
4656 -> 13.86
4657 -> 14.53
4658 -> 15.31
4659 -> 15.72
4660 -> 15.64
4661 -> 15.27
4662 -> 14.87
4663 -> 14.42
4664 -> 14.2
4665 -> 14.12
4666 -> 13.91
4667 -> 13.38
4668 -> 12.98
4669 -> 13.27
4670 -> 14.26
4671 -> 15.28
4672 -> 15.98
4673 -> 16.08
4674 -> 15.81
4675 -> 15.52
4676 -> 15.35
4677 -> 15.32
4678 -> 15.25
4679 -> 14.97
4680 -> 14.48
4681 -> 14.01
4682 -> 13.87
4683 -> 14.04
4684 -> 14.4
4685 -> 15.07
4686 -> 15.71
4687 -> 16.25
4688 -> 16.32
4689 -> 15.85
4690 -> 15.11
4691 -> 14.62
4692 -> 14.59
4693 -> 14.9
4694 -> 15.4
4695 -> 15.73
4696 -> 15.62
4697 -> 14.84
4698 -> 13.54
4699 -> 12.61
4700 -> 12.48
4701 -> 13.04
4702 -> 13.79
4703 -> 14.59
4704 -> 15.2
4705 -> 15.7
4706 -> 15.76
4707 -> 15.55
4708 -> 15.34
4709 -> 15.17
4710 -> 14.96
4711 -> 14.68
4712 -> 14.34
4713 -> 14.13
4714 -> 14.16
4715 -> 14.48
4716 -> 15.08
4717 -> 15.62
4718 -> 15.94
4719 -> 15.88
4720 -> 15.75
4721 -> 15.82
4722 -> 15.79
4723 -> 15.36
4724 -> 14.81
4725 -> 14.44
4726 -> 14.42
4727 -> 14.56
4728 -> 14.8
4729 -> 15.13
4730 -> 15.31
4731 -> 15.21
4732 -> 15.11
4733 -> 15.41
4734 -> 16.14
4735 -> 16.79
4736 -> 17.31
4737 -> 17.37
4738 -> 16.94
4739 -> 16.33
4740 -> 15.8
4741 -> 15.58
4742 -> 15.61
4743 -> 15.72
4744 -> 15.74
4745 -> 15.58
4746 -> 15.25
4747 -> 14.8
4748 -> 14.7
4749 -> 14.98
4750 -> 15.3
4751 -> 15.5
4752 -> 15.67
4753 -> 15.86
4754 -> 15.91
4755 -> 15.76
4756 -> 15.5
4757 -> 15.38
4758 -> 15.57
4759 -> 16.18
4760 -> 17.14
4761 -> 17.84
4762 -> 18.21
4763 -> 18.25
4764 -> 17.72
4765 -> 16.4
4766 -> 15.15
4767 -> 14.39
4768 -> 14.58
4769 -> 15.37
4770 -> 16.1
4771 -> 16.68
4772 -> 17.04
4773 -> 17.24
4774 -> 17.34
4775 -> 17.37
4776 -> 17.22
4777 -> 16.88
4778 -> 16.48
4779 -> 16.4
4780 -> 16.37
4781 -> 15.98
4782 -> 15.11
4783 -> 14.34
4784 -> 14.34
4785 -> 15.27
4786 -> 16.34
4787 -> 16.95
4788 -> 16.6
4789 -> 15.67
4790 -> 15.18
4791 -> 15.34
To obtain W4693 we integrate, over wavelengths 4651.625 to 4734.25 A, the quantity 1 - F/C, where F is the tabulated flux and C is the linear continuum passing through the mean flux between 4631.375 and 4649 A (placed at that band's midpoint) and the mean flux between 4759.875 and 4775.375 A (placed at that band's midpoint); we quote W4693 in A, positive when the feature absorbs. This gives 6.8 A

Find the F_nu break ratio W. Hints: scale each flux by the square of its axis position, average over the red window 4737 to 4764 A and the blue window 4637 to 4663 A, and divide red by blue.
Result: 1.1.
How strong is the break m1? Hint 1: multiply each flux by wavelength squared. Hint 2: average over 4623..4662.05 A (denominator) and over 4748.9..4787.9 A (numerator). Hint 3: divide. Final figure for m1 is 1.10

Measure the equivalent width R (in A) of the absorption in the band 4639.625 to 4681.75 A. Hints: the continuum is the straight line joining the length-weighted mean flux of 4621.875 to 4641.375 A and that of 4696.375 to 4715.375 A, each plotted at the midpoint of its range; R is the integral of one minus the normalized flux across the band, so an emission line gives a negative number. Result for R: 1.2 A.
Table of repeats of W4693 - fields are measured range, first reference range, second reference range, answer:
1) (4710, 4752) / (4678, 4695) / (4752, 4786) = 0.68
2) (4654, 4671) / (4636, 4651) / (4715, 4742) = 1.44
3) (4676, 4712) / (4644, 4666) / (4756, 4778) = 1.16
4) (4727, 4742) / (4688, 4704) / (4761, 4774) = -0.27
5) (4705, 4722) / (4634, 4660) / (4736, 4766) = 0.69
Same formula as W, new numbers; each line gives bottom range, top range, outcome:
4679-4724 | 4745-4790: 1.11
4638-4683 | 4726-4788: 1.11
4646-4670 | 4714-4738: 1.10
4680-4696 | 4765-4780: 1.12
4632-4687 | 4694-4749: 1.03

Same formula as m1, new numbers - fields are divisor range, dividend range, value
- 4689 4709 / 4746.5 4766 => 1.12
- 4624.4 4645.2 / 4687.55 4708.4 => 0.95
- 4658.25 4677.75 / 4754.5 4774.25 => 1.15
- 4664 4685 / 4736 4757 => 1.11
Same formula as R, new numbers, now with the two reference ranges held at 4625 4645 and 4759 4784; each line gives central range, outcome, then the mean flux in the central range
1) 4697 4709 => 1.4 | 14.4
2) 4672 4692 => 1.2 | 15.2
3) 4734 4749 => 0.4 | 15.9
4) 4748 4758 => 0.5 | 15.5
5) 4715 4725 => 0.5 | 15.5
